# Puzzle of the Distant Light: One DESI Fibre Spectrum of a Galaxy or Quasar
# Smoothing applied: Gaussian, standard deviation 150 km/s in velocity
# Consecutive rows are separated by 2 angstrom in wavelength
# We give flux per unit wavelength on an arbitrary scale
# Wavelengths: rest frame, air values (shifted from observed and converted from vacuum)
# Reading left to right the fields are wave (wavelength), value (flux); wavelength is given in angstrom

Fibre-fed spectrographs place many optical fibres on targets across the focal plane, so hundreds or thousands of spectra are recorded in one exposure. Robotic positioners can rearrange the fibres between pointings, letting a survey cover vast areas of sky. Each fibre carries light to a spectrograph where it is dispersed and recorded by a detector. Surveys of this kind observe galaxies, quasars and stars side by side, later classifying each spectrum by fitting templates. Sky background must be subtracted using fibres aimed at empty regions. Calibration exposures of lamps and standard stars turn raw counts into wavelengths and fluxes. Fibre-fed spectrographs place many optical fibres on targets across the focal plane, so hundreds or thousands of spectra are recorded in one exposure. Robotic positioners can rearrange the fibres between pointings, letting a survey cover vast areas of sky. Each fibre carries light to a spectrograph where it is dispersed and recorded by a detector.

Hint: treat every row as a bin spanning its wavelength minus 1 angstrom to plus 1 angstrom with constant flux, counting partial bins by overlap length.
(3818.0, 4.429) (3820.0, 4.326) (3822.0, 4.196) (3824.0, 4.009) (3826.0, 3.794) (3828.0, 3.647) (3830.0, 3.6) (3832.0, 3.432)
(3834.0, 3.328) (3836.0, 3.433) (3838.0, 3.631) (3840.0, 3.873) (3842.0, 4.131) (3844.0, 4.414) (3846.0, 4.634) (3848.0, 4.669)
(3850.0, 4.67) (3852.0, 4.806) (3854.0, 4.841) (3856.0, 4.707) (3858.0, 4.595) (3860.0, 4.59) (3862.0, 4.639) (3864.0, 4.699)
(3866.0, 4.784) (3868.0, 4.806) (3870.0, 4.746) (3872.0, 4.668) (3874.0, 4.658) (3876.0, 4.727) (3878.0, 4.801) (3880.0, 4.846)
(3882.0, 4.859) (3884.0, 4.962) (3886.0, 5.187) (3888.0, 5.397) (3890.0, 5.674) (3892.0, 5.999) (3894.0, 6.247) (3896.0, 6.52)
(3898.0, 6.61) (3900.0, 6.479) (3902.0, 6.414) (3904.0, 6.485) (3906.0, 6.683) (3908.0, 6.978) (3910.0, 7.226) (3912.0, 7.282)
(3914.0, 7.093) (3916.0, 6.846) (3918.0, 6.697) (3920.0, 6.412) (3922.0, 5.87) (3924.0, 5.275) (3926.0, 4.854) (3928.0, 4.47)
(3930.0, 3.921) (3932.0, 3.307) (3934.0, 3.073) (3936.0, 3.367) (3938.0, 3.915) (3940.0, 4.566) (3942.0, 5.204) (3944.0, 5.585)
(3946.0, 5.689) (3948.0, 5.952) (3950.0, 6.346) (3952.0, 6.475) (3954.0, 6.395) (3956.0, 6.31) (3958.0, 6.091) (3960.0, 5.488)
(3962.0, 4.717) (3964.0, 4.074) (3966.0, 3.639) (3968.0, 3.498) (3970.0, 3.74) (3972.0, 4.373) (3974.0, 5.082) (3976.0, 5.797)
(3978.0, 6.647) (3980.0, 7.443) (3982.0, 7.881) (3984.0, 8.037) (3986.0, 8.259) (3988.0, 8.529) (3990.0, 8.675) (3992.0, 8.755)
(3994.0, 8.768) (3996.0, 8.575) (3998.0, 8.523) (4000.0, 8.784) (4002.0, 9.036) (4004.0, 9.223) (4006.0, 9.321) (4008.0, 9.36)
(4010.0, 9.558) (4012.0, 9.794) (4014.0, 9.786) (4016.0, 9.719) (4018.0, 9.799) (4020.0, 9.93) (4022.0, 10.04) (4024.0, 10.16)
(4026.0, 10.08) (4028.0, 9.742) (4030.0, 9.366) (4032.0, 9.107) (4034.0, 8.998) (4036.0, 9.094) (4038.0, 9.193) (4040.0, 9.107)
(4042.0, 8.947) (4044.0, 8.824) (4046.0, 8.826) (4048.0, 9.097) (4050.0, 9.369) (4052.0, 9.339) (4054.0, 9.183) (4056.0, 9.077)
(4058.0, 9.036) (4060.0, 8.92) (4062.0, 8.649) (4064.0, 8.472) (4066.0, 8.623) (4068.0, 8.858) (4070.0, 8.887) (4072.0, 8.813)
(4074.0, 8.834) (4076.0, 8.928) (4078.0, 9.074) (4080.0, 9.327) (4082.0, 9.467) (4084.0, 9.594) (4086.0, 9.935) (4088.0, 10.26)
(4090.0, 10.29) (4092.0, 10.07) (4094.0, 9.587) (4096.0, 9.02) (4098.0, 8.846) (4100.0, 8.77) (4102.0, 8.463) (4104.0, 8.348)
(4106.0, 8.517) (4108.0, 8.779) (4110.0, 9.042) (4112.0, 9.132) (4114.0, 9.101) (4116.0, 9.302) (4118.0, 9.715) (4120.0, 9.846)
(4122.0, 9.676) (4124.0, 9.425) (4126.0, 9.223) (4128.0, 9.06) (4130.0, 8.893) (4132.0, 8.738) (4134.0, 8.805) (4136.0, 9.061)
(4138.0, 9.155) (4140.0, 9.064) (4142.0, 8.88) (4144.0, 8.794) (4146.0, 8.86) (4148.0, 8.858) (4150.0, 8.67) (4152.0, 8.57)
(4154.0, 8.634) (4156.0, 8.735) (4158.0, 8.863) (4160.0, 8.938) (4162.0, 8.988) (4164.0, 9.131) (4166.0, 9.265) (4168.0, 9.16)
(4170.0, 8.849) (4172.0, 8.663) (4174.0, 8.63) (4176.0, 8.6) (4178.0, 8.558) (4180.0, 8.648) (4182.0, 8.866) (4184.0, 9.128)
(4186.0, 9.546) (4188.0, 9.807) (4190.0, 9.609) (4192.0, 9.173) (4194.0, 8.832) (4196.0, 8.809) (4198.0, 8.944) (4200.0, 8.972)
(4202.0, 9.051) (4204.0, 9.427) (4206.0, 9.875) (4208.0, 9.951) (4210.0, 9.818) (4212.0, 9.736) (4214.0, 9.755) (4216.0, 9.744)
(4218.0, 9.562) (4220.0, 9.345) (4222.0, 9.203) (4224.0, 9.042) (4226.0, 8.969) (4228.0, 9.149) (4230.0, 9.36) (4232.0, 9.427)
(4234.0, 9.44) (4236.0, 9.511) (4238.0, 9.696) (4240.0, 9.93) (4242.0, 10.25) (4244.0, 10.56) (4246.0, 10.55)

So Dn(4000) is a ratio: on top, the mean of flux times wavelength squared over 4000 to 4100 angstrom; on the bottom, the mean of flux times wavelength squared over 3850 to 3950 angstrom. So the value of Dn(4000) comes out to 1.87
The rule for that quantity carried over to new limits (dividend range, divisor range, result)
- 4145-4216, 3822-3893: 2.36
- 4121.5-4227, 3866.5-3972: 1.92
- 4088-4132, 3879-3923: 1.64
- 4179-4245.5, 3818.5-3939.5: 2.23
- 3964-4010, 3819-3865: 1.88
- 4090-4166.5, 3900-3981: 1.81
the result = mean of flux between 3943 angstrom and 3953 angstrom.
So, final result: 6.01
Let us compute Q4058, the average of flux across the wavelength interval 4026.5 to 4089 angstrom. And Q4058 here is 9.13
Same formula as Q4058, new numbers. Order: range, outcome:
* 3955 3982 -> 5.25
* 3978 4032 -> 9.07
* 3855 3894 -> 4.95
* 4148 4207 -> 9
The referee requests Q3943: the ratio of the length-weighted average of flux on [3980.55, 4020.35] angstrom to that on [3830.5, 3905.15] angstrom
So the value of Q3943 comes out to 1.83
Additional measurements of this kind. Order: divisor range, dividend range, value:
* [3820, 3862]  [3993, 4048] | 2.24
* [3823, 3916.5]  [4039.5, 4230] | 1.80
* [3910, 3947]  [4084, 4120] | 1.77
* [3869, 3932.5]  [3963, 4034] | 1.42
